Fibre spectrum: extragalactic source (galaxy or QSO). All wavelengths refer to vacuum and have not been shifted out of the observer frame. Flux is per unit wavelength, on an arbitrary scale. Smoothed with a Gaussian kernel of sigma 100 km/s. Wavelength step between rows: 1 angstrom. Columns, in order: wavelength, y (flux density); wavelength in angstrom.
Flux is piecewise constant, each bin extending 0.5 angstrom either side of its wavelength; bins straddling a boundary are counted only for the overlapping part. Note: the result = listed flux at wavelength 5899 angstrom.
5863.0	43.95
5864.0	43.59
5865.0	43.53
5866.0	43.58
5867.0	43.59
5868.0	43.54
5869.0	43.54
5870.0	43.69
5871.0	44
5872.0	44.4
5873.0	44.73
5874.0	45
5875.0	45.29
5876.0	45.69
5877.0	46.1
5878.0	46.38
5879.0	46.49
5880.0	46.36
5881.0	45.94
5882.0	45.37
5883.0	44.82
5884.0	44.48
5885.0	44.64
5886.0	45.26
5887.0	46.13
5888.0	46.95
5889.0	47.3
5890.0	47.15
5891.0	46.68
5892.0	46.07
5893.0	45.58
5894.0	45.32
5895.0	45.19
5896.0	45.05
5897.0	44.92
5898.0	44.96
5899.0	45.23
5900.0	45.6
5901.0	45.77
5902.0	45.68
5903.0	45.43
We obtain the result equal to 45.23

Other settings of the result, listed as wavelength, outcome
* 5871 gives 44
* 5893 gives 45.58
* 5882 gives 45.37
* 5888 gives 46.95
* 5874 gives 45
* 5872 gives 44.4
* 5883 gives 44.82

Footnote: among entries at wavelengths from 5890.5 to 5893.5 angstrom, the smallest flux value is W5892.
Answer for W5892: 45.58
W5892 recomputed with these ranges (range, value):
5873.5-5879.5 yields 45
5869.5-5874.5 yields 43.69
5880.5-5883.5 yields 44.82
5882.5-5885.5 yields 44.48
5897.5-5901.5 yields 44.96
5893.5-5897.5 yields 44.92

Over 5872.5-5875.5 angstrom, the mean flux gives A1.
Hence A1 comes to 45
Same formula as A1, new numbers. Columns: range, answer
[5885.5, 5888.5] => 46.1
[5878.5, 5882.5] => 46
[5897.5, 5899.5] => 45.1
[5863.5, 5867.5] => 43.6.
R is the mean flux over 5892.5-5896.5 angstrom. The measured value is 45.3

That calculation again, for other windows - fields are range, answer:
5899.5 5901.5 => 45.7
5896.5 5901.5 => 45.3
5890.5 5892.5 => 46.4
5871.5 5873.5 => 44.6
